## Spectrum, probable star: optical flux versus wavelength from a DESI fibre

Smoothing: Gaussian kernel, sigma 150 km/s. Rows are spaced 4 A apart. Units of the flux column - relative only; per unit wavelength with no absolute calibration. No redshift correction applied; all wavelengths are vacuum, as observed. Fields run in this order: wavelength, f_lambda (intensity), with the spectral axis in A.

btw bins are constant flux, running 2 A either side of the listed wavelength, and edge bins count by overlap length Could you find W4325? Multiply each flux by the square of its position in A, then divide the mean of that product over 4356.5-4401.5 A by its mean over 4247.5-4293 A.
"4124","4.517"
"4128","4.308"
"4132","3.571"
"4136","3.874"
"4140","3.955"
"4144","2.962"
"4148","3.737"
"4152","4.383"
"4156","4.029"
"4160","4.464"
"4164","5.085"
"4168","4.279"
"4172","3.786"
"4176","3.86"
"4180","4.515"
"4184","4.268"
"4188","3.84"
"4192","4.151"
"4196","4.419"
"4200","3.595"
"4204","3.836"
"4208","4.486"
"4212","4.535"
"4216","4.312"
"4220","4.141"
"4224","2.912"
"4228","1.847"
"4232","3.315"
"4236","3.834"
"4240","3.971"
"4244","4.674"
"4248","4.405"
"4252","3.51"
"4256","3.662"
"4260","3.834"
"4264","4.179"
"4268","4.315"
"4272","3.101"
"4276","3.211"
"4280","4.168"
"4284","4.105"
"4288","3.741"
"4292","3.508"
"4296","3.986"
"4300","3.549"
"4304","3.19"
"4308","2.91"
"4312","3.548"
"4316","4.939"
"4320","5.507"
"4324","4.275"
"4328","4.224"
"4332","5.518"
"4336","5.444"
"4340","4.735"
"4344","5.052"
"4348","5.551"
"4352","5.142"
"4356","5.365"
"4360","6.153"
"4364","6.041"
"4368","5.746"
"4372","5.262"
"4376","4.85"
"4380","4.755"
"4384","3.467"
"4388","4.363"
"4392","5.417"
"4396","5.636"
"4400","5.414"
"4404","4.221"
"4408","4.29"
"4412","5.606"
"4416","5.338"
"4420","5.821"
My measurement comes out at 1.44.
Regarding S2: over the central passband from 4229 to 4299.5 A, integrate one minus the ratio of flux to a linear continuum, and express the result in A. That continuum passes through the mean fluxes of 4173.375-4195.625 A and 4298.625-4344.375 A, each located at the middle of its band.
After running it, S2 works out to 7.7 A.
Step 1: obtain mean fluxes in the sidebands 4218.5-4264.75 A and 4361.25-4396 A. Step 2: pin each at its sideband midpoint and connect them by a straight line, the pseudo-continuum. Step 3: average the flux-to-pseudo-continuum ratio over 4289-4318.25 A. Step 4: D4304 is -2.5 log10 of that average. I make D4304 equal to 0.17 mag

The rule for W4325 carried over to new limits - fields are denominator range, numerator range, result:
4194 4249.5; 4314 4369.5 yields 1.44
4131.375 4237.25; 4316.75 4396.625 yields 1.41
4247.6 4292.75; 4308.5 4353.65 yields 1.31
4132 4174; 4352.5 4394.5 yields 1.41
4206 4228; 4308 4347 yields 1.29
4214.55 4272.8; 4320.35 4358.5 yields 1.42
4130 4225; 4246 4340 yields 1.06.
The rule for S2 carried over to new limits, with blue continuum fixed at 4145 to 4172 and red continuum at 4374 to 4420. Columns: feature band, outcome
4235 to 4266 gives 3.3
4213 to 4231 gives 4.2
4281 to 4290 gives 1.2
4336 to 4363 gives -3.4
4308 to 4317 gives 1.5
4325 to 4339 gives -0.8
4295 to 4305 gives 2.3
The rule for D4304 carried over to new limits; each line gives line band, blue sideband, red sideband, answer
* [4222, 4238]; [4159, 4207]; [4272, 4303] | 0.308 mag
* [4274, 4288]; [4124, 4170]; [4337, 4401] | 0.237 mag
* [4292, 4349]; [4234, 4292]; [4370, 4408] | -0.022 mag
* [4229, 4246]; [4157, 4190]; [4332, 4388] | 0.195 mag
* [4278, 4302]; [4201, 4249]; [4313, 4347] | 0.175 mag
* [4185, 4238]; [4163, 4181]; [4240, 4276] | 0.084 mag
